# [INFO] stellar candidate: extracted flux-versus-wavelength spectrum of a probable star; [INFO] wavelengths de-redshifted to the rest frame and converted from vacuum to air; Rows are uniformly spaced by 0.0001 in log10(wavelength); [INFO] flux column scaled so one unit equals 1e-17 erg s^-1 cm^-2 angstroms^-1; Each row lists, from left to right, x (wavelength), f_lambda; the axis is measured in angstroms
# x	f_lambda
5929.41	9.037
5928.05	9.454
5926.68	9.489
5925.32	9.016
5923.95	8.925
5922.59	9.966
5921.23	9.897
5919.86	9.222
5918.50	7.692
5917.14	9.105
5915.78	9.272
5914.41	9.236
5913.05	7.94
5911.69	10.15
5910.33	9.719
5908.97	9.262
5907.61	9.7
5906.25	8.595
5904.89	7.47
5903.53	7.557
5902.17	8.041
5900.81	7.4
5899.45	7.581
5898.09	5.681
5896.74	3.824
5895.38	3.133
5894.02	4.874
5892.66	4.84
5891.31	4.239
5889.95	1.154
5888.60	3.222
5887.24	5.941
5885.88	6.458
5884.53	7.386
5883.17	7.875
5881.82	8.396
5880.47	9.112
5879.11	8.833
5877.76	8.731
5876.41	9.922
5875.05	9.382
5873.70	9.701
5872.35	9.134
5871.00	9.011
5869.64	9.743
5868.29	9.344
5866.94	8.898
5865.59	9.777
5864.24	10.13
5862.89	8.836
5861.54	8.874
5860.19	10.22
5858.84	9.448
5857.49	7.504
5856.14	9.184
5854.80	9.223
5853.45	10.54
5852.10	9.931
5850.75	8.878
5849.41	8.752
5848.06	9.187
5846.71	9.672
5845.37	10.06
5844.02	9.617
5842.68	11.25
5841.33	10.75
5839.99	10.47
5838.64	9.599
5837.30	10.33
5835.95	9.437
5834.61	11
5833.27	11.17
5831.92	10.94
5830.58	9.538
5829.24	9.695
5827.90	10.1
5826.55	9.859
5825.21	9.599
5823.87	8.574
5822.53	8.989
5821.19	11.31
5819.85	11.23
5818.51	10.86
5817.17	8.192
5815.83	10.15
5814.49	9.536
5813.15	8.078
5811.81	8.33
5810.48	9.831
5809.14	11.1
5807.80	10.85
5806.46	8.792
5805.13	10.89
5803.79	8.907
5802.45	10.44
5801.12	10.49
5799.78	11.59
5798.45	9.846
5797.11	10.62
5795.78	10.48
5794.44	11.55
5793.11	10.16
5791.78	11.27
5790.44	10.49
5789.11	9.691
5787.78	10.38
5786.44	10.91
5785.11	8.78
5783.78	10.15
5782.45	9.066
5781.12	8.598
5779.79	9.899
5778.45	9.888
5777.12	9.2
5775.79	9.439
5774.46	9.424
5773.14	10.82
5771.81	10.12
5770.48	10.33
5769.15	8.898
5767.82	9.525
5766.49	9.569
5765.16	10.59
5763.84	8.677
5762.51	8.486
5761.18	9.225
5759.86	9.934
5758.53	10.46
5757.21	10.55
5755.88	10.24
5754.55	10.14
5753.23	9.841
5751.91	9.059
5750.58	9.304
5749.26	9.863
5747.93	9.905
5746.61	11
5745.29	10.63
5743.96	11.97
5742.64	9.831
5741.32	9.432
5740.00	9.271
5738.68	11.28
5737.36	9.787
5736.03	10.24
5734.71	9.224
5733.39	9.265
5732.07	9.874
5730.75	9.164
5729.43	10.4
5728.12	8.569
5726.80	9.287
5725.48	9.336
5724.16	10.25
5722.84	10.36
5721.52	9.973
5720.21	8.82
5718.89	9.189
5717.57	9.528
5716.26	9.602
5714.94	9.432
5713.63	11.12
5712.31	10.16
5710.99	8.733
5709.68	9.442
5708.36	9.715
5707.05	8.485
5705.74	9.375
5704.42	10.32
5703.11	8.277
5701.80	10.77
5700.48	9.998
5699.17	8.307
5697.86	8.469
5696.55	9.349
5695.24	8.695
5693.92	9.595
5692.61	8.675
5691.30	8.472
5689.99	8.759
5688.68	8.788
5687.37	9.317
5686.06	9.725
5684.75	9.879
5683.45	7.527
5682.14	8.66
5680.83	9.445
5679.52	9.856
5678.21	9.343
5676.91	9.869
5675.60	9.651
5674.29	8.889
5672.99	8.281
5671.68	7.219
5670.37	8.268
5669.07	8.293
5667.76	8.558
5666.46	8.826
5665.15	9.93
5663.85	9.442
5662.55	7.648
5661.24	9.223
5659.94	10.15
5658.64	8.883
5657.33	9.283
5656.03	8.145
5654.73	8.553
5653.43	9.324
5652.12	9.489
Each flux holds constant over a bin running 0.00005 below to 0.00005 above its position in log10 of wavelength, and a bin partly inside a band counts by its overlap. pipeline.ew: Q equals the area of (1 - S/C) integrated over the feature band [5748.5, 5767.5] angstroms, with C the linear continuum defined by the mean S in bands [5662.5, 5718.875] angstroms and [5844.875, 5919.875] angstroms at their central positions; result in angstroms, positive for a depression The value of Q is -1.96 angstroms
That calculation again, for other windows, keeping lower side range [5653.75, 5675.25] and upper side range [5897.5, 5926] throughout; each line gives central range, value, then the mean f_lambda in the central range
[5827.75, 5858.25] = -4.1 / 9.86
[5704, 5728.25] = -2.4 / 9.57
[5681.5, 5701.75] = -0.6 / 9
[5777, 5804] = -4.5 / 10.2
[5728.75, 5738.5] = -1.2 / 9.78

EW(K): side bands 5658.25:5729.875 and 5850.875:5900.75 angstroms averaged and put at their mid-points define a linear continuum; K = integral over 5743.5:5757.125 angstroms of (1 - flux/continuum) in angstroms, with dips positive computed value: -2.2 angstroms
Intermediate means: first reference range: 9.22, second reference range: 7.78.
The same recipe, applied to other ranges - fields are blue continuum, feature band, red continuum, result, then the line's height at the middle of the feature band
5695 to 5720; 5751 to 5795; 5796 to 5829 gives -0.5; 9.74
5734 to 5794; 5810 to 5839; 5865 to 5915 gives -3.5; 8.8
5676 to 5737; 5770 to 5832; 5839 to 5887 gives -4.5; 9.29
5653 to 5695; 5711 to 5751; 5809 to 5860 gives -2.6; 9.24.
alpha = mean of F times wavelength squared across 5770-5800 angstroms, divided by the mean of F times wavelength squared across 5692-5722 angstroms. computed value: 1.1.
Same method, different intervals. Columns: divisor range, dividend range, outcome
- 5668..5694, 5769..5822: 1.17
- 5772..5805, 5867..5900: 0.72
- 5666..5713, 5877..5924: 0.88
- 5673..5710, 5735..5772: 1.10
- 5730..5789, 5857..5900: 0.80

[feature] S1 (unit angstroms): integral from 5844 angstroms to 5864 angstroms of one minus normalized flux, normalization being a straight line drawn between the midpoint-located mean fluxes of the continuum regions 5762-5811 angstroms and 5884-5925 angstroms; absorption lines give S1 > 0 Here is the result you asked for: -2.13 angstroms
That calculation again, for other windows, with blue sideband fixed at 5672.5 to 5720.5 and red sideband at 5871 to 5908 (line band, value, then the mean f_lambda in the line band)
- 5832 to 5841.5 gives -3.5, 10.4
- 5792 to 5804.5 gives -3.8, 10.5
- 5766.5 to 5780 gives -2.2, 9.74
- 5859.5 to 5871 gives -3.4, 9.45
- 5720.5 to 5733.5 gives -1.1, 9.65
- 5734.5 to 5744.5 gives -1.6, 10.1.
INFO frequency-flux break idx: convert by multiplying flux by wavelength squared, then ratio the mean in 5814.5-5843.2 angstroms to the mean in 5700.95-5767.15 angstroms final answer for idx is 1.1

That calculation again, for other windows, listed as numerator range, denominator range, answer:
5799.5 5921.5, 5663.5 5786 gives 0.98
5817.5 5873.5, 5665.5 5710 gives 1.14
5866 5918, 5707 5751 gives 0.82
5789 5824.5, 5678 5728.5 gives 1.12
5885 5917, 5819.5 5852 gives 0.70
